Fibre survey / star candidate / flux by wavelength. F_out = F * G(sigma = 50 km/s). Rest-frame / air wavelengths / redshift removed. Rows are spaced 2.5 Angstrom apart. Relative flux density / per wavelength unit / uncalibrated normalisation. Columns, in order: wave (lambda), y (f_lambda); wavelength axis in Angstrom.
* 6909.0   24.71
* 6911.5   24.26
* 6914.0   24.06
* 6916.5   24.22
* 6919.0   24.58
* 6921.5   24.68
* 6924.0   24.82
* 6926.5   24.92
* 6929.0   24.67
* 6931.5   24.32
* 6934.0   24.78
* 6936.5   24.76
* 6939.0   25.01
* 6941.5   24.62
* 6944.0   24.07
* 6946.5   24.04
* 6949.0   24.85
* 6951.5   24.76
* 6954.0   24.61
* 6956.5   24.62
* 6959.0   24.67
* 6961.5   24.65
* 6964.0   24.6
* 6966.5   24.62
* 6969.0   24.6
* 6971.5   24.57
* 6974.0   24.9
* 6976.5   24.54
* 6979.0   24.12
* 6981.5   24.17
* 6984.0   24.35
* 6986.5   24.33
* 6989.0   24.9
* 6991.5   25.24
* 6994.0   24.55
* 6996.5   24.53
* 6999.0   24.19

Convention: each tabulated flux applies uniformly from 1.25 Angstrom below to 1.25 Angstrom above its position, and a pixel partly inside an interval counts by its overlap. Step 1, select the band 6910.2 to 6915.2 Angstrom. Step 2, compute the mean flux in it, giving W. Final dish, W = 24.2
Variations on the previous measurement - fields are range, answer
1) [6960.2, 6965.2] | 24.6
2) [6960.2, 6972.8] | 24.6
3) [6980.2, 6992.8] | 24.6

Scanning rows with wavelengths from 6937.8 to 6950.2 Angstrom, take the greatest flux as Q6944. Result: 25.01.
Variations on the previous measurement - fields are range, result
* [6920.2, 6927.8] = 24.92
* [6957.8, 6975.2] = 24.9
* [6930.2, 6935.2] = 24.78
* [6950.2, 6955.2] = 24.76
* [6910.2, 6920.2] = 24.58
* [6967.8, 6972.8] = 24.6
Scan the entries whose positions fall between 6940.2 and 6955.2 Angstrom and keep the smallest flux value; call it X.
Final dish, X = 24.04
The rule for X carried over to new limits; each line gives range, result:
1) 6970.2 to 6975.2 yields 24.57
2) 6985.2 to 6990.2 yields 24.33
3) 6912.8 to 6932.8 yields 24.06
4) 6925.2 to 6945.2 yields 24.07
